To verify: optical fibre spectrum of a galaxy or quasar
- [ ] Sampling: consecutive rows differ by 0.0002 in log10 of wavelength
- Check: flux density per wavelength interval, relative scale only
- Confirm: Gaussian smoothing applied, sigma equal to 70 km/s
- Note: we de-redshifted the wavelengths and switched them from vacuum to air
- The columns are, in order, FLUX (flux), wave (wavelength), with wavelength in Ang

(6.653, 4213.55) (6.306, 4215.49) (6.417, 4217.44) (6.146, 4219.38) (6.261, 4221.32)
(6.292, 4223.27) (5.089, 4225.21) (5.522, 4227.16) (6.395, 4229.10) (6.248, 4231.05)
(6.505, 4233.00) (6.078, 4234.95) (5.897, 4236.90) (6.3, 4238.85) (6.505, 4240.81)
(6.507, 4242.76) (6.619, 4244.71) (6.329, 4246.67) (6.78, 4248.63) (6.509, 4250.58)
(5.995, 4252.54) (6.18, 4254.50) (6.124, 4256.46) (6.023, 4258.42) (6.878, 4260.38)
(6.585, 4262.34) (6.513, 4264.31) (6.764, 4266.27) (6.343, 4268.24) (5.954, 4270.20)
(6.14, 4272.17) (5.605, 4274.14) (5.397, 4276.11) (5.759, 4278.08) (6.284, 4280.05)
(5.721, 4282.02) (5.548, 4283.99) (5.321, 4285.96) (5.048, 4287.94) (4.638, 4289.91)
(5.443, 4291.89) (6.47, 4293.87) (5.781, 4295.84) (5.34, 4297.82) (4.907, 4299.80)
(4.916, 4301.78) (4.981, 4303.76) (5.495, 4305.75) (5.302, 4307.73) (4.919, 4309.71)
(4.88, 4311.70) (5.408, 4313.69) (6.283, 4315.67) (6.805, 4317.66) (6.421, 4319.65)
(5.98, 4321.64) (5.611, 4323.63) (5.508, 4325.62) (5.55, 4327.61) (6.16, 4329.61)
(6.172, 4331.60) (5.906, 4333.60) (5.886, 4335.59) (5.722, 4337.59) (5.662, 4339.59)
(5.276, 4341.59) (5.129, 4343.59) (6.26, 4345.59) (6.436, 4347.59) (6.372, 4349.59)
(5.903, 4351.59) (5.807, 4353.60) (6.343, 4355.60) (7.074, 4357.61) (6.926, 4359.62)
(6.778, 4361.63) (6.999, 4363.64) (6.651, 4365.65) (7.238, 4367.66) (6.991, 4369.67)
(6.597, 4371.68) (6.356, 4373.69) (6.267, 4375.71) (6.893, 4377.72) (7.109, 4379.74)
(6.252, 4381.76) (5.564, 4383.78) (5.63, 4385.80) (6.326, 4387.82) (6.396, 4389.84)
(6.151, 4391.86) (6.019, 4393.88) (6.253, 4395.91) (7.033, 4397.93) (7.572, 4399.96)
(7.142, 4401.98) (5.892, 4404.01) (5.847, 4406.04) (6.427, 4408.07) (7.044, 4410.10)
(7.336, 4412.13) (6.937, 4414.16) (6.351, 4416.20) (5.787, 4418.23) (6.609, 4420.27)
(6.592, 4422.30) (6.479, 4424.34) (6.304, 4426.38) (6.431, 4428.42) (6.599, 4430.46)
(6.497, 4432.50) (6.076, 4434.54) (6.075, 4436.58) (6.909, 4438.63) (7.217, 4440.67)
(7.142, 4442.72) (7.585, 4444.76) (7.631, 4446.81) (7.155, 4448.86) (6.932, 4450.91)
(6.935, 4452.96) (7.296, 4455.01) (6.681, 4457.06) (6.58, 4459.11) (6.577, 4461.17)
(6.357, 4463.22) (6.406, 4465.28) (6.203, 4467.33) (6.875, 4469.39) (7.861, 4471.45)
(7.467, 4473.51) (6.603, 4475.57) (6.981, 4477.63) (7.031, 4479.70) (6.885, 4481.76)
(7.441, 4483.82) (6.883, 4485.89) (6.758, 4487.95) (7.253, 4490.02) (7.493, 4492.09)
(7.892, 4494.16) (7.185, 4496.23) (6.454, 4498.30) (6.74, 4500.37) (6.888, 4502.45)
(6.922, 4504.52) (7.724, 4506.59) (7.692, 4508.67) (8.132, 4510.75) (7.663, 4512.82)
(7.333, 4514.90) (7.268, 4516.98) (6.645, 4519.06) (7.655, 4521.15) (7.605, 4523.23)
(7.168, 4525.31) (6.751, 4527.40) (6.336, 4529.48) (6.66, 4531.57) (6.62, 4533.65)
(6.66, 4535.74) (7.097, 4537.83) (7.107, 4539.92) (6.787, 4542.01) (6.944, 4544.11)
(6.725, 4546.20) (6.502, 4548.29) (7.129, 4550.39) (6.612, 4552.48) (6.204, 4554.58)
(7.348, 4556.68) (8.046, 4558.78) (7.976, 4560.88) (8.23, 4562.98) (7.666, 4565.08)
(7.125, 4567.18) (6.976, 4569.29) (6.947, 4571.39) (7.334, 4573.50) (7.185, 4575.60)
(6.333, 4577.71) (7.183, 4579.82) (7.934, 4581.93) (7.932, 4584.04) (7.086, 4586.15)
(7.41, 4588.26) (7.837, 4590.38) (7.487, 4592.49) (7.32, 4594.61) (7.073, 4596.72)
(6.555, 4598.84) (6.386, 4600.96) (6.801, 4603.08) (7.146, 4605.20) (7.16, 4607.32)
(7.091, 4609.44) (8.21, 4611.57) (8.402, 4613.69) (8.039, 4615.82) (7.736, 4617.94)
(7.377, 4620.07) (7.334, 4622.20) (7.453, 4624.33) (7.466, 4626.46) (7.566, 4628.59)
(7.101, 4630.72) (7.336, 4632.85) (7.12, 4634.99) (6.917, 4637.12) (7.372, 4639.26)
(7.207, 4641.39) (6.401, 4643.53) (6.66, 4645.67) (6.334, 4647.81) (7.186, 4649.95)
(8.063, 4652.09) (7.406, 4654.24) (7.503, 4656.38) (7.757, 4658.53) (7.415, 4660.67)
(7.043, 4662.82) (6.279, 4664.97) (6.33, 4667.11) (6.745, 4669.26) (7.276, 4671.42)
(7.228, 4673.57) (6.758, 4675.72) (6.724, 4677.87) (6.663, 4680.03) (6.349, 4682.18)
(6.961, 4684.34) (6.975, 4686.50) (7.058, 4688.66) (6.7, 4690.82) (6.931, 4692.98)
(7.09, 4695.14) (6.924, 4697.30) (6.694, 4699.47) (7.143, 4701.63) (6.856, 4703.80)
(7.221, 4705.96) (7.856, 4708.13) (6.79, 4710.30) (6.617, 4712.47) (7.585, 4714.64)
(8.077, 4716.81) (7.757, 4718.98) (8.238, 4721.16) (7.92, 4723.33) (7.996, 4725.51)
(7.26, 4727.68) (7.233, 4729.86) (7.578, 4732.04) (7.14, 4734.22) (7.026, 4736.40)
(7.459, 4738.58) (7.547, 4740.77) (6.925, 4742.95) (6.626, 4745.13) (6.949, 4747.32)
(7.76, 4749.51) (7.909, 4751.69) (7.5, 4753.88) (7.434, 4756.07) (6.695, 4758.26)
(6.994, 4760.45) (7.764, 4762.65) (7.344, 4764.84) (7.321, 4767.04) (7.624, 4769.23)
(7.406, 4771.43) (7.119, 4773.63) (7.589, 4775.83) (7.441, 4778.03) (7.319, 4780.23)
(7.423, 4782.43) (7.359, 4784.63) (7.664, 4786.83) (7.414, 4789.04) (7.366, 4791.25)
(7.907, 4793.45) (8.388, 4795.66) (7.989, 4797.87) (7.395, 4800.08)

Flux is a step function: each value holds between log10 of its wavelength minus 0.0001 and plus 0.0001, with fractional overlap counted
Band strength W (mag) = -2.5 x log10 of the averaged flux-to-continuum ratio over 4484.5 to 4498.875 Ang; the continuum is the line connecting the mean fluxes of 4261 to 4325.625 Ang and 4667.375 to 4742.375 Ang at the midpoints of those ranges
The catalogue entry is -0.12 mag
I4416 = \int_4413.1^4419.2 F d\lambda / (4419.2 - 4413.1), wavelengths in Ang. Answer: 6.37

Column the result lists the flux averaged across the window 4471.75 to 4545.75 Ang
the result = 7.11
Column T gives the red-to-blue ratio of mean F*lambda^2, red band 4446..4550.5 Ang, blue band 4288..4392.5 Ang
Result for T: 1.3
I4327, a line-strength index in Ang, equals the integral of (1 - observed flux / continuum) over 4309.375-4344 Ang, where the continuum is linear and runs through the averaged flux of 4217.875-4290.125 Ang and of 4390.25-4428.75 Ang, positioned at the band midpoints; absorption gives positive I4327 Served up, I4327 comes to 2.9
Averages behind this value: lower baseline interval 6.09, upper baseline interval 6.54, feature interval 5.76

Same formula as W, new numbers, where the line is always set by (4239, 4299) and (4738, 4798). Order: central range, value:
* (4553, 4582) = -0.06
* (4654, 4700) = 0.04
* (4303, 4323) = 0.09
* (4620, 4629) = -0.06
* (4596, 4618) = -0.05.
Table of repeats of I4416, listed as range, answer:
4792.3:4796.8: 8.14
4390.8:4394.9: 6.09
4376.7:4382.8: 6.74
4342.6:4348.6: 5.95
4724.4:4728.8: 7.63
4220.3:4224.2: 6.27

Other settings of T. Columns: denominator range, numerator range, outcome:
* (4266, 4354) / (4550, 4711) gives 1.45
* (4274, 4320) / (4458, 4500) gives 1.37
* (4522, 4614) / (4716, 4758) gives 1.12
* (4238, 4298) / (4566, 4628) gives 1.40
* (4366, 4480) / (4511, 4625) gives 1.15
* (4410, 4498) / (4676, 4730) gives 1.17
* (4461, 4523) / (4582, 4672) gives 1.08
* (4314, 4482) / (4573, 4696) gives 1.22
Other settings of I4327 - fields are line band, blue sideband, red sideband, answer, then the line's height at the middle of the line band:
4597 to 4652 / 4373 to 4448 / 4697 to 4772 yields -1.12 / 7.08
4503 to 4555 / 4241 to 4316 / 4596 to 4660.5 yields -1.38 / 6.87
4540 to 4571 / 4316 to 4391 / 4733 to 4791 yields -1.70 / 6.78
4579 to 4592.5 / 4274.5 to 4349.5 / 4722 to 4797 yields -1.66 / 6.73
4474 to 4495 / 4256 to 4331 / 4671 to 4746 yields -2.33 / 6.41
